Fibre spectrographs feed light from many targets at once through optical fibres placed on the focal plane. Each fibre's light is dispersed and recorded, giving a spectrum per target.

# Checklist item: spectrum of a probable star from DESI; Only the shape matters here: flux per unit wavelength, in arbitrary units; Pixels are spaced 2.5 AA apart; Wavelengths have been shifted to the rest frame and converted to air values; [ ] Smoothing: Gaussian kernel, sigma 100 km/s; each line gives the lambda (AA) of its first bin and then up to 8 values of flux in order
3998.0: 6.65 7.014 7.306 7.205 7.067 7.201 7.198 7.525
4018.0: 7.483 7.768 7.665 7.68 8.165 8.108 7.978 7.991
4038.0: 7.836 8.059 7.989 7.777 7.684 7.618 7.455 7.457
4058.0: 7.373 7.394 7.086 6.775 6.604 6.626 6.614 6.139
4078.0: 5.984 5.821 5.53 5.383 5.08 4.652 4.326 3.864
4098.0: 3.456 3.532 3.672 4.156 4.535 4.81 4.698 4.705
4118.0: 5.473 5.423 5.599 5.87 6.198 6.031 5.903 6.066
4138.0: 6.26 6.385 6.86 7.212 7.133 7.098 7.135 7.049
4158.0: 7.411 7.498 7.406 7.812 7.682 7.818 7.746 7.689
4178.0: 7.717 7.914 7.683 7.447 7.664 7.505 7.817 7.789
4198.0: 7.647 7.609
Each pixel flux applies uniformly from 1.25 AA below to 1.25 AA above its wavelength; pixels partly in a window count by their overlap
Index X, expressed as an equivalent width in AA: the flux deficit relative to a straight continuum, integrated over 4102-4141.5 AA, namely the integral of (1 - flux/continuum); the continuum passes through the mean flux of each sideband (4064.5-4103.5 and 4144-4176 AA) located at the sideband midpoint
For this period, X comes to 6.25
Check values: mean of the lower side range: 5.27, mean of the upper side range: 7.43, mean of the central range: 5.37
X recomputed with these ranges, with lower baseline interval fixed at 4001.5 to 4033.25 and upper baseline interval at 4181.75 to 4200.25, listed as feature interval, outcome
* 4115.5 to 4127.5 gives 3.3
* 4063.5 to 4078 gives 2.0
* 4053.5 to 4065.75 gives 0.5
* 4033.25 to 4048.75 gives -0.7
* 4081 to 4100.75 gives 7.8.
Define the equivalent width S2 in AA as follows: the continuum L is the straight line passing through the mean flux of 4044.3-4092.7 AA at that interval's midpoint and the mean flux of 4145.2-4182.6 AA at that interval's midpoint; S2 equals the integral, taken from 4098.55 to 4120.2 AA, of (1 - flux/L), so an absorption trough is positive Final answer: 7.78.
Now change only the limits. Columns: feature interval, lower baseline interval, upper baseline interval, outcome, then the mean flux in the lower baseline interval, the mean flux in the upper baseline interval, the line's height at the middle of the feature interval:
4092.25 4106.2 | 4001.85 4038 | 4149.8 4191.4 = 6.95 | 7.6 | 7.55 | 7.58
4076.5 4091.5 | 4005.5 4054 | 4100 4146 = 2.24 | 7.69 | 5.44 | 6.38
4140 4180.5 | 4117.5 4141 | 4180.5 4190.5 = -3.13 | 5.92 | 7.63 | 6.86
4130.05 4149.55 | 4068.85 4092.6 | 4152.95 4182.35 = 1.37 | 5.72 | 7.59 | 6.99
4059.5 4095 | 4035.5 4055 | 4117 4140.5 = 5.71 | 7.78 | 5.9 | 7.06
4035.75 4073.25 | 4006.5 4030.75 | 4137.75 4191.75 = 0.63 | 7.56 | 7.39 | 7.52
